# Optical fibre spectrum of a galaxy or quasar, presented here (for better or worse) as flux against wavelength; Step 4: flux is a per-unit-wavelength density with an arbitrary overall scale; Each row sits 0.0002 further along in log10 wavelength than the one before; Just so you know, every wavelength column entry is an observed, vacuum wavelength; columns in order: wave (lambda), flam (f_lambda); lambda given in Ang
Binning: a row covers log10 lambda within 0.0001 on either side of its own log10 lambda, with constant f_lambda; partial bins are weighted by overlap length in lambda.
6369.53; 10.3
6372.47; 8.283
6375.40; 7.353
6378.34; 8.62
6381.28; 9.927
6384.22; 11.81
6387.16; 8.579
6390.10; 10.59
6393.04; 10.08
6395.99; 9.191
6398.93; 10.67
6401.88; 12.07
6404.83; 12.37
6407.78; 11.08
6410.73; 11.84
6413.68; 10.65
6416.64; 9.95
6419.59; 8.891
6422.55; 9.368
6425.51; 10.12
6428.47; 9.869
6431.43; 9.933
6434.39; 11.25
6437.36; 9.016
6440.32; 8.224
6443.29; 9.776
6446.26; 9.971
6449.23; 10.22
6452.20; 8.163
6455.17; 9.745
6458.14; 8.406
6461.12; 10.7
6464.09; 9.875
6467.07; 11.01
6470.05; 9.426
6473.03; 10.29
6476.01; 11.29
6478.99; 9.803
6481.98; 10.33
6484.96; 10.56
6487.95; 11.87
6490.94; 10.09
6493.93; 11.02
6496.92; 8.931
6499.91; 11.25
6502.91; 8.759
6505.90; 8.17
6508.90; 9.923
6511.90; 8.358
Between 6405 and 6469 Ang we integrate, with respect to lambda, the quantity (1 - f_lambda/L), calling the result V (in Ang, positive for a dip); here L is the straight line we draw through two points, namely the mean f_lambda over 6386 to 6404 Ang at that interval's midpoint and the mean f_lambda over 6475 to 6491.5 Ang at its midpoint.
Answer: 3.2 Ang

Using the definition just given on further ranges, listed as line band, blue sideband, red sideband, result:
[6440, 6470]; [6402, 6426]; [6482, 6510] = 2.0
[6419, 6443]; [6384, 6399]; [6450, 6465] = 0.0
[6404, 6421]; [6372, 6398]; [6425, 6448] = -2.0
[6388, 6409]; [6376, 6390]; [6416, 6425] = -2.7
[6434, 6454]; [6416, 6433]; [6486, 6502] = 1.0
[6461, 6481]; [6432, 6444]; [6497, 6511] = -1.7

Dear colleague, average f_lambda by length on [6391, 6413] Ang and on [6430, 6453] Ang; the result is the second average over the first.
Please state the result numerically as 0.87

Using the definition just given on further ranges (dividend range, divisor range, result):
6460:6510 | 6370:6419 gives 1.00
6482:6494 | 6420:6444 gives 1.12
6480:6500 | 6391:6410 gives 0.96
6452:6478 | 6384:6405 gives 0.95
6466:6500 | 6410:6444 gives 1.06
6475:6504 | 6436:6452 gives 1.11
